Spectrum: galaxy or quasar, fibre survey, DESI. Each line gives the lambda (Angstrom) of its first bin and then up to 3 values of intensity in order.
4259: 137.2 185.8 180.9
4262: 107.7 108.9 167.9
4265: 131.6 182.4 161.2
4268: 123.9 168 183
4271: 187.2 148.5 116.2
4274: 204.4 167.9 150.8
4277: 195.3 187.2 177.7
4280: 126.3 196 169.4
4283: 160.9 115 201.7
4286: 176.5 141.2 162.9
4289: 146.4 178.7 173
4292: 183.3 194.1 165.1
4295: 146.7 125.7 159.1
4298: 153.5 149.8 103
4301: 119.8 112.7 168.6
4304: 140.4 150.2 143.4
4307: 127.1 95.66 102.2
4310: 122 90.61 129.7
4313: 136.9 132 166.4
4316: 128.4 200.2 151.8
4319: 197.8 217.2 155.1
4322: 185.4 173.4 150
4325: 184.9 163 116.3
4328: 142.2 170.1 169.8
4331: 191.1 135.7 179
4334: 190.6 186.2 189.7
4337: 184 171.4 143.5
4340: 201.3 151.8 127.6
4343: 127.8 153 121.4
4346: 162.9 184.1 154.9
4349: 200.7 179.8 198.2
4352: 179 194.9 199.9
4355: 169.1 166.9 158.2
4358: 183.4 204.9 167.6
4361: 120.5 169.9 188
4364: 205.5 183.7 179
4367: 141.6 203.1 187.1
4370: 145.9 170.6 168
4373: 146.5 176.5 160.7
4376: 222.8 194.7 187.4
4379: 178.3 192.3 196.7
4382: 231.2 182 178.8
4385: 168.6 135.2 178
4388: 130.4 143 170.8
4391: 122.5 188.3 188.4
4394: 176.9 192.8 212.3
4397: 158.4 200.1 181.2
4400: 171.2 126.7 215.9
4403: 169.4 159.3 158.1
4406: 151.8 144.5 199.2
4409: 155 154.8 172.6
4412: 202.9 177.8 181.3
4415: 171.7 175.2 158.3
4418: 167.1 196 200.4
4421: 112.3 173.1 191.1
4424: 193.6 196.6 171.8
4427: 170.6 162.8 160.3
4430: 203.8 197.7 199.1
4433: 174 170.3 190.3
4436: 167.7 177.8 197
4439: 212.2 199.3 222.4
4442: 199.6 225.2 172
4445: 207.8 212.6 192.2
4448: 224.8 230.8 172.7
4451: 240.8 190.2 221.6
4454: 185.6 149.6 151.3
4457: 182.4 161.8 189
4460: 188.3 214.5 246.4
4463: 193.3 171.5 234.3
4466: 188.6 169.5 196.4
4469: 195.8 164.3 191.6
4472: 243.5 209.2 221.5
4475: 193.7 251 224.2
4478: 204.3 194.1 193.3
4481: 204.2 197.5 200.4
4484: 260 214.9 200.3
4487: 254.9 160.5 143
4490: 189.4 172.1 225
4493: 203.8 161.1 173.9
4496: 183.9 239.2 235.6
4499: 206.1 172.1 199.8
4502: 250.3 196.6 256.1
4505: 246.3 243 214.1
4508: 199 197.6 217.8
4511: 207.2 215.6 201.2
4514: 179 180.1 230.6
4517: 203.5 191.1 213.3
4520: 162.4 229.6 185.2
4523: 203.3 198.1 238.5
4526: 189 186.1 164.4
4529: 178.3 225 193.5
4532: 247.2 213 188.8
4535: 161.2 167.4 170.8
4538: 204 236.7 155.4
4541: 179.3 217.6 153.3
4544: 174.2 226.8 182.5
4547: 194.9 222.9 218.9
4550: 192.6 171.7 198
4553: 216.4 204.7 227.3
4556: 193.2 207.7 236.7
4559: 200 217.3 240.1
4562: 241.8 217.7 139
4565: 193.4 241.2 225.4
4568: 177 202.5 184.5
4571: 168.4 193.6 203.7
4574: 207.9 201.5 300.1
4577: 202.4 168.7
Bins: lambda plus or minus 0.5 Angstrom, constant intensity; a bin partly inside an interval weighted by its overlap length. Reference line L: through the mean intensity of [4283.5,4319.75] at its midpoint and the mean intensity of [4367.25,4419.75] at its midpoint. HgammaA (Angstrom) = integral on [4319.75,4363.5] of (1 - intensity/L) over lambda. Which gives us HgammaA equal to -2.8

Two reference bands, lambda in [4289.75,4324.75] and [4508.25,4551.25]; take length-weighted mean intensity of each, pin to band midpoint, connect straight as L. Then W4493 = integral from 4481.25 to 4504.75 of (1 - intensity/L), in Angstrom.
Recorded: -1.9 Angstrom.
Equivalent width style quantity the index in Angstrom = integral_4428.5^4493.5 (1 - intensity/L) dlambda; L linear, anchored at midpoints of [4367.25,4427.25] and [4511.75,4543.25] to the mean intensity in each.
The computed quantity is -4.7 Angstrom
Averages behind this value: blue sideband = 175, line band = 198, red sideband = 196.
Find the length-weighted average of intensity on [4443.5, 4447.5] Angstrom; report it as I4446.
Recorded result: 196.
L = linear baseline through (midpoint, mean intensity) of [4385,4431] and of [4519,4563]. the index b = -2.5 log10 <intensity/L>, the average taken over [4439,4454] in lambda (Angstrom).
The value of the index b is -0.15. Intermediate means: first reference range 172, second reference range 201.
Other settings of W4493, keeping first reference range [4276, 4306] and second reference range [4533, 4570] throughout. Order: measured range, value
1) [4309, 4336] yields 0.5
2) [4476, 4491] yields -1.2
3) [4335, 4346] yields 0.5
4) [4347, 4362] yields -0.8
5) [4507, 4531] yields -0.7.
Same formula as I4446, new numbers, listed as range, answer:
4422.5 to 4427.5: 185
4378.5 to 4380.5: 185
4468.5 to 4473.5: 201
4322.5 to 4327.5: 158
